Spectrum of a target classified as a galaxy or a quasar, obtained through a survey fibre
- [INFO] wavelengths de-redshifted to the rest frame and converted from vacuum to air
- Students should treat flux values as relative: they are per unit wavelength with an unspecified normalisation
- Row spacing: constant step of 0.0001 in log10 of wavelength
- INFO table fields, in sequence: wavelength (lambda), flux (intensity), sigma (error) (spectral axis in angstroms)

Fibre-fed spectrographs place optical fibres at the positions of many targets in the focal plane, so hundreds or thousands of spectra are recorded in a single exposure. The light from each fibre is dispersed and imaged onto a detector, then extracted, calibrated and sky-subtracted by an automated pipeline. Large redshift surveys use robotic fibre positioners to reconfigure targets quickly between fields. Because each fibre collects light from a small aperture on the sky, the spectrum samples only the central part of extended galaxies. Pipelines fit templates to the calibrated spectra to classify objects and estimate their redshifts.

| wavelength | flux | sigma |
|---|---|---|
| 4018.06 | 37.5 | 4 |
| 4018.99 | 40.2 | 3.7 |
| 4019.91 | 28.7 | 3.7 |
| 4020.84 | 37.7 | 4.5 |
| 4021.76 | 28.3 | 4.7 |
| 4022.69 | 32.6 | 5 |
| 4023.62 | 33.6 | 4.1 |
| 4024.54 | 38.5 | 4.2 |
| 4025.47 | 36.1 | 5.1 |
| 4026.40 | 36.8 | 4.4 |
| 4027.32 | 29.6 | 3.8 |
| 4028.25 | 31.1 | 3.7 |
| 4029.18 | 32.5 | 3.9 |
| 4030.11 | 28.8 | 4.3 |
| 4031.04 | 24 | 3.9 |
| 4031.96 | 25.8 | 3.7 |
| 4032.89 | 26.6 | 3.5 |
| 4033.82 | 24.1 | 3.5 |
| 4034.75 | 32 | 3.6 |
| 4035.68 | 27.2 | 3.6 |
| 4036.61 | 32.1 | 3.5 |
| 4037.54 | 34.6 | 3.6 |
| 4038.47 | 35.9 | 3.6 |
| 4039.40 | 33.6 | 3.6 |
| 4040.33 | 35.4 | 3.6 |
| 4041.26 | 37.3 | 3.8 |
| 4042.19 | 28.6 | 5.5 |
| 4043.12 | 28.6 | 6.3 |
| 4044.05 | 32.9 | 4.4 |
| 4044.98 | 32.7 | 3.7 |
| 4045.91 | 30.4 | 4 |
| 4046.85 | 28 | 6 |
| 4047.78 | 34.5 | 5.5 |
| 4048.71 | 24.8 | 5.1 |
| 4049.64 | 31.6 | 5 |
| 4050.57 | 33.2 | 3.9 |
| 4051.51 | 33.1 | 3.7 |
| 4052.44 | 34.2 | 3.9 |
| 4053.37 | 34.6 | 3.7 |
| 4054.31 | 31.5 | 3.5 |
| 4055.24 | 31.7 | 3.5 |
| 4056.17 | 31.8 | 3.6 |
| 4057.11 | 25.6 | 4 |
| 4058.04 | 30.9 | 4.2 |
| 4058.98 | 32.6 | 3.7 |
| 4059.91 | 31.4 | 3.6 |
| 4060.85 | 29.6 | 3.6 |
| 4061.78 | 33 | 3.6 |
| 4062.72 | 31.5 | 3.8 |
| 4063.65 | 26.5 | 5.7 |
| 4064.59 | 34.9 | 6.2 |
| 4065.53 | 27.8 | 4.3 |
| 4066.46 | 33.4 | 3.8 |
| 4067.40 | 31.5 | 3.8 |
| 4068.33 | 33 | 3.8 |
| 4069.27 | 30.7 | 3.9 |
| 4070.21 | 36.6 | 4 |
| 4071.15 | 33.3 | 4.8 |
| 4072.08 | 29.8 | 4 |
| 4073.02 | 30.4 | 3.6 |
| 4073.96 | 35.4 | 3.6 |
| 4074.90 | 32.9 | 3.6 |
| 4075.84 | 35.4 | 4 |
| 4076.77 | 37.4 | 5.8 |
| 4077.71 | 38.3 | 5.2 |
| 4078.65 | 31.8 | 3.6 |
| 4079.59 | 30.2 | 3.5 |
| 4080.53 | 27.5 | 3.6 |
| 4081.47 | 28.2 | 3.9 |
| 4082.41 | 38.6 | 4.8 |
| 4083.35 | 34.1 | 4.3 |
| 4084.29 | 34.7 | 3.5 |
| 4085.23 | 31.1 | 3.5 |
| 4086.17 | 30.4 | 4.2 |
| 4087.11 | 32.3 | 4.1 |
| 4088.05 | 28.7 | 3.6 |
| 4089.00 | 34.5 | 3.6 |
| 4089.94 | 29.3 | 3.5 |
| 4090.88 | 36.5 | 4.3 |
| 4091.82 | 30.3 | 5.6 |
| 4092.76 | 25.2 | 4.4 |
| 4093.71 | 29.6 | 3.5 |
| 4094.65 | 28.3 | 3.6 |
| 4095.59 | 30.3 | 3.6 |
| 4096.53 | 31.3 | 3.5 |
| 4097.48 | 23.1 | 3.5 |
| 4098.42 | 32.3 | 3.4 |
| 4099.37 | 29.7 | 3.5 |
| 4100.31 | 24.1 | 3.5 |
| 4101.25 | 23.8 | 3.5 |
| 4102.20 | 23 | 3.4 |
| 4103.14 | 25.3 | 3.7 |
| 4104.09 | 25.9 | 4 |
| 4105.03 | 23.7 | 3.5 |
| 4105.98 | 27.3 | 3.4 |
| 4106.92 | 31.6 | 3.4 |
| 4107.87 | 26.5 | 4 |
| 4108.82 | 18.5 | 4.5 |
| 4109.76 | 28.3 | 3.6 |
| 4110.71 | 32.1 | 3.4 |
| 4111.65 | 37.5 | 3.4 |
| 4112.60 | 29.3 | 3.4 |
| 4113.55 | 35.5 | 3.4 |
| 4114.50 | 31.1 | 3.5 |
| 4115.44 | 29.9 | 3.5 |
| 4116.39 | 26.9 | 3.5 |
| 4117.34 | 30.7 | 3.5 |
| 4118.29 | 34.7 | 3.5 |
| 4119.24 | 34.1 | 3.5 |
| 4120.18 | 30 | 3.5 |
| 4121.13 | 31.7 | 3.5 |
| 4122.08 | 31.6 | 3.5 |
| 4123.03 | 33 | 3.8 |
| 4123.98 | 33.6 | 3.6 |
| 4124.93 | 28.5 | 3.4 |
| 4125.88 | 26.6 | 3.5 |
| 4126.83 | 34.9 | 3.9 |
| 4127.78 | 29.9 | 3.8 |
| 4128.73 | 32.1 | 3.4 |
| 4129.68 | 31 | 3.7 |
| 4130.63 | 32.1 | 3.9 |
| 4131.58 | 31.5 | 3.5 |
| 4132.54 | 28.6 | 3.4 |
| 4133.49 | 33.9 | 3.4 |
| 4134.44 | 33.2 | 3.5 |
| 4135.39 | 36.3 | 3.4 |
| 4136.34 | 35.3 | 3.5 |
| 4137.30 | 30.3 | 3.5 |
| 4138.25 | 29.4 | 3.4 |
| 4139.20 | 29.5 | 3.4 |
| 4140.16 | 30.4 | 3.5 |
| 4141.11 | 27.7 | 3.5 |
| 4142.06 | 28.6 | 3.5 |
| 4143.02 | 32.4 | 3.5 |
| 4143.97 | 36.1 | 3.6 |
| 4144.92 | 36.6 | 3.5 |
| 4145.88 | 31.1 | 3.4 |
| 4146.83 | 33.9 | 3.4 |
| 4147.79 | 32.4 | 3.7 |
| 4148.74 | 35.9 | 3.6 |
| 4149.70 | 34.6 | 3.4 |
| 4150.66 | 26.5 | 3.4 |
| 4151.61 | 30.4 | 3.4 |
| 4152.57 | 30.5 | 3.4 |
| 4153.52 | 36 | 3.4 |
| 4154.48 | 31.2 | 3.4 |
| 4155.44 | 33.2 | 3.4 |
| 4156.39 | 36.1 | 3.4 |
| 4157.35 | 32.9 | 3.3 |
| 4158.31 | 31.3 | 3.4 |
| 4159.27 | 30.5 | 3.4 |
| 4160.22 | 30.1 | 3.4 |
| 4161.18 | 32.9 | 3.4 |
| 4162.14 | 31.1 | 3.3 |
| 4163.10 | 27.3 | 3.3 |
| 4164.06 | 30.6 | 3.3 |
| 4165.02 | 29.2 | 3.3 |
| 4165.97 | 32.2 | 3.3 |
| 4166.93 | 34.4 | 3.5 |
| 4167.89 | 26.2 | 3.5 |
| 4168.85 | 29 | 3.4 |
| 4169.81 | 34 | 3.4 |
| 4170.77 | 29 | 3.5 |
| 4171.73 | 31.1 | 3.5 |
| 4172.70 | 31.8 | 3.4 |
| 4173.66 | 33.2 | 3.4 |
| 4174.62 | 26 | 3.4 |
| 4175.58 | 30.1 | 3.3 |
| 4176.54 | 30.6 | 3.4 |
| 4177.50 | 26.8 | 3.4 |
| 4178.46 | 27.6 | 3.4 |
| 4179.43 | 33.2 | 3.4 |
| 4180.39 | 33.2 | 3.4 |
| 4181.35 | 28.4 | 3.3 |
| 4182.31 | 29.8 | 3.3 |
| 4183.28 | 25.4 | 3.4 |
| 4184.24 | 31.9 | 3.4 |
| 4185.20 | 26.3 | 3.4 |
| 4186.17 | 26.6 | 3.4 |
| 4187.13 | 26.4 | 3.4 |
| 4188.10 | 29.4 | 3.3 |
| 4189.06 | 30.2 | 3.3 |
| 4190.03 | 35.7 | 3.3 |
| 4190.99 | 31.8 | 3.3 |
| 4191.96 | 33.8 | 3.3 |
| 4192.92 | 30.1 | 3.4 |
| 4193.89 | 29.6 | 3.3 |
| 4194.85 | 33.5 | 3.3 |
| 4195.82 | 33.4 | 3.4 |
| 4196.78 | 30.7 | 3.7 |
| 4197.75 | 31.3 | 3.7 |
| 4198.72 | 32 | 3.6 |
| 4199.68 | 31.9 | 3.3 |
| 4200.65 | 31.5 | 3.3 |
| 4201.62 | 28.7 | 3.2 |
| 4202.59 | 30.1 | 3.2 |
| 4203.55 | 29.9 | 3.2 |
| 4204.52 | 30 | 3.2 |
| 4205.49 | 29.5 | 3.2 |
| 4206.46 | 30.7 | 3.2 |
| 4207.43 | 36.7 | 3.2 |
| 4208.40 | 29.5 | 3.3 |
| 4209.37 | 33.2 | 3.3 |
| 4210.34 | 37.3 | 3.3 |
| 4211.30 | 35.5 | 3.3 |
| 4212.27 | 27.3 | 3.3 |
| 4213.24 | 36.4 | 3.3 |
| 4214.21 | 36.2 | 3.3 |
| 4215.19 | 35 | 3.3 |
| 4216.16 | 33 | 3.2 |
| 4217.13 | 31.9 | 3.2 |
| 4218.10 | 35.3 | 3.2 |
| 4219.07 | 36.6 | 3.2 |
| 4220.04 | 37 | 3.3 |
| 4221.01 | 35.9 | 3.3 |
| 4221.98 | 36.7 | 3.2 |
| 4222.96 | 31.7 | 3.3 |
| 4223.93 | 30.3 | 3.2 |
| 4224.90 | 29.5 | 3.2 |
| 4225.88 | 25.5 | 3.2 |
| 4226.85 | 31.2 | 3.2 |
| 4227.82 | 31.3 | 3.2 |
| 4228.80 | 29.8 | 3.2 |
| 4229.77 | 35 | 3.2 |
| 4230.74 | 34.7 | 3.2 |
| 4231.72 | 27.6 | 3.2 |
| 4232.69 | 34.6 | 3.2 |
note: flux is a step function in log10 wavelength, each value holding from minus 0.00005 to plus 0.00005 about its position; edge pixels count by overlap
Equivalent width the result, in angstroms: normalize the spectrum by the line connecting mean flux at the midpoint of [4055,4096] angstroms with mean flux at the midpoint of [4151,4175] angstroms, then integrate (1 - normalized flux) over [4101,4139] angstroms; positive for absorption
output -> 1.5 angstroms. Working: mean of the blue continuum 31.8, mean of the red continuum 31.2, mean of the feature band 30.3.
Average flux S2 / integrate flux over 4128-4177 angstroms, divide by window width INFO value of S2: 31.6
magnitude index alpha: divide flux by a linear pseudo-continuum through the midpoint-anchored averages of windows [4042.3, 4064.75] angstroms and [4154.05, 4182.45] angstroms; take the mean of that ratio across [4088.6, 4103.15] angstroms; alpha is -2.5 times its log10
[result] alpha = 0.09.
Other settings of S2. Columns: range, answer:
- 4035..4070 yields 31.7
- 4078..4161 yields 30.8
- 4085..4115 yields 28.9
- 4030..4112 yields 30.6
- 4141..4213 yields 31.2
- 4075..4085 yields 33.5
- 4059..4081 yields 32.3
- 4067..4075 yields 32.6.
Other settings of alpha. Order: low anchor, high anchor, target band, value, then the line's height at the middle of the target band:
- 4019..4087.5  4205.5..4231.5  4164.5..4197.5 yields 0.09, 32.8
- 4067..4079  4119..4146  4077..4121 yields 0.10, 32.8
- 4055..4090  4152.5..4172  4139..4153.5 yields -0.01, 31.5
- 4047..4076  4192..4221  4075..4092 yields -0.03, 31.9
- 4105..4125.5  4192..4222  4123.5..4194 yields 0.01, 31.5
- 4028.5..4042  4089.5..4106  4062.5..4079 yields -0.14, 29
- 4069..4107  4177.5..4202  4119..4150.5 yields -0.05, 30.5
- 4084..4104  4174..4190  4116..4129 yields -0.08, 29.1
